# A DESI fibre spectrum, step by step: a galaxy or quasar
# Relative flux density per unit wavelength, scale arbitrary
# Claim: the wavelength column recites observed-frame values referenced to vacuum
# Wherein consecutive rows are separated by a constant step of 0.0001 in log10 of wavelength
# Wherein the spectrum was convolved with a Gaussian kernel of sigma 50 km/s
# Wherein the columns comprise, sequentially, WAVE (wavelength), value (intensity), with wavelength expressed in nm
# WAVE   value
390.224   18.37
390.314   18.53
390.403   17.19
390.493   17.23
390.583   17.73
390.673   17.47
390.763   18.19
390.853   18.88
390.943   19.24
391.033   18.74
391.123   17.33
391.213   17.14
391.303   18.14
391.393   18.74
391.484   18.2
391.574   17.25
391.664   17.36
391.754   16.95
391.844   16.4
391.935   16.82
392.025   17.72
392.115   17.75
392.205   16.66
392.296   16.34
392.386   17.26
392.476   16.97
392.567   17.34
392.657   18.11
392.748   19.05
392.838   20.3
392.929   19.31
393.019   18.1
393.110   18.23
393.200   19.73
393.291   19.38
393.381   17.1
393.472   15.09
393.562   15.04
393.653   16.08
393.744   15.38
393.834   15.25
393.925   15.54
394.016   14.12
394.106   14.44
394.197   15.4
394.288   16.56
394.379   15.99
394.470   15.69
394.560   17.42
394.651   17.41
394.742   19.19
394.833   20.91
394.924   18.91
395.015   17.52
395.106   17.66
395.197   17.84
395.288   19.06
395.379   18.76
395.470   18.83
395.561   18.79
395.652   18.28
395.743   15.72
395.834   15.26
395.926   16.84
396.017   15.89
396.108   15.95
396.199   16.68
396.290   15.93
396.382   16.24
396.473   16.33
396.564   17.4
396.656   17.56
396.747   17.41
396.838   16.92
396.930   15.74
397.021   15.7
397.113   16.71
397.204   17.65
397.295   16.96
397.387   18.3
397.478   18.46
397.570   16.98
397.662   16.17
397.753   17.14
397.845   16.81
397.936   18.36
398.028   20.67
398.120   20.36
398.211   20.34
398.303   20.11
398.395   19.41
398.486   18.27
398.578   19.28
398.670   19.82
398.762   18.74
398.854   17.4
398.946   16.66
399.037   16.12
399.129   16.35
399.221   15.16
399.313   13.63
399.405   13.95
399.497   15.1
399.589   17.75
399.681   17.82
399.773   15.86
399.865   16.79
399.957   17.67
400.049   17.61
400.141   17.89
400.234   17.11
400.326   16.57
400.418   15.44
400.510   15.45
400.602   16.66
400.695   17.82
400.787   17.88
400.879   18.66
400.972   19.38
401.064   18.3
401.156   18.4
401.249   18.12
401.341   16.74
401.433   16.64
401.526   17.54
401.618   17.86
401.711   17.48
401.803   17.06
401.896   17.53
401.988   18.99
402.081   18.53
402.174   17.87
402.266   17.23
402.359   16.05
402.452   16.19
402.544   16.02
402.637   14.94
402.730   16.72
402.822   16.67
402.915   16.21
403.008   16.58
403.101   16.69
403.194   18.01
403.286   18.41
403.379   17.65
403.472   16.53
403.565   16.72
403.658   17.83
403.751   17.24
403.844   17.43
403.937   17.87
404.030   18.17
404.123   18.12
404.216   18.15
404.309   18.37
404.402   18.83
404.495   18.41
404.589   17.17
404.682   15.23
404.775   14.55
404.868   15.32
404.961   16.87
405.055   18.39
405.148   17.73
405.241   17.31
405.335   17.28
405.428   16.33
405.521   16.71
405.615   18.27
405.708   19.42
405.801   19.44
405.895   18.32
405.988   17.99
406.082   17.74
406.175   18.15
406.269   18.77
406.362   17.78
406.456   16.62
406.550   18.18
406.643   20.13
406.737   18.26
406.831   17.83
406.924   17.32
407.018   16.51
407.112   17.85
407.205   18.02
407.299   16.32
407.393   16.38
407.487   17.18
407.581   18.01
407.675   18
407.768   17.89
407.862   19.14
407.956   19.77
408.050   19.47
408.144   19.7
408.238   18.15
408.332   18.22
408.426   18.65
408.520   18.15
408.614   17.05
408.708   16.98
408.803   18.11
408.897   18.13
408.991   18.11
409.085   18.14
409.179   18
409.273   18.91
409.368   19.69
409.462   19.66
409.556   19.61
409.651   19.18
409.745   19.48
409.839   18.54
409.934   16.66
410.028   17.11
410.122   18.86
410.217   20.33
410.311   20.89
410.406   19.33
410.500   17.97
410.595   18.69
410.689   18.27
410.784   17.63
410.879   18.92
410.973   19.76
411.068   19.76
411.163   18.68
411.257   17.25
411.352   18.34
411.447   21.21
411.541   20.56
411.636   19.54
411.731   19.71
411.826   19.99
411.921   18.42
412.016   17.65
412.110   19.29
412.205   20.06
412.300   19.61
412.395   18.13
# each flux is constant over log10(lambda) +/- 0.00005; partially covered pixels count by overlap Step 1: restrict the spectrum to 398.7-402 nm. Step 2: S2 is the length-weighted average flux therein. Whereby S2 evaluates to 17.1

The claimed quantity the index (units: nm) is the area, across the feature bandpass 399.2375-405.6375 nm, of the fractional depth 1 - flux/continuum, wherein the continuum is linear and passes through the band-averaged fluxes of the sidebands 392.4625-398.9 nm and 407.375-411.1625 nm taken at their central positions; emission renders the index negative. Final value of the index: 0.32 nm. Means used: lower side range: 17.5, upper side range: 18.6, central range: 17.1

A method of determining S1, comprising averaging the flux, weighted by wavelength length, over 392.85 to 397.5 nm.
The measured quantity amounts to 17.1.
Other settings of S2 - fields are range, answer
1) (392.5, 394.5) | 16.9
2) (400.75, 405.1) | 17.3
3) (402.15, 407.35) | 17.4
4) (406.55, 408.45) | 18.1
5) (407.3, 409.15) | 18.1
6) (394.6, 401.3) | 17.5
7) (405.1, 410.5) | 18.2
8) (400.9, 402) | 17.8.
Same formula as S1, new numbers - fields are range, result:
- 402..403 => 16.7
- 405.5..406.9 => 18.3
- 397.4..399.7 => 17.6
